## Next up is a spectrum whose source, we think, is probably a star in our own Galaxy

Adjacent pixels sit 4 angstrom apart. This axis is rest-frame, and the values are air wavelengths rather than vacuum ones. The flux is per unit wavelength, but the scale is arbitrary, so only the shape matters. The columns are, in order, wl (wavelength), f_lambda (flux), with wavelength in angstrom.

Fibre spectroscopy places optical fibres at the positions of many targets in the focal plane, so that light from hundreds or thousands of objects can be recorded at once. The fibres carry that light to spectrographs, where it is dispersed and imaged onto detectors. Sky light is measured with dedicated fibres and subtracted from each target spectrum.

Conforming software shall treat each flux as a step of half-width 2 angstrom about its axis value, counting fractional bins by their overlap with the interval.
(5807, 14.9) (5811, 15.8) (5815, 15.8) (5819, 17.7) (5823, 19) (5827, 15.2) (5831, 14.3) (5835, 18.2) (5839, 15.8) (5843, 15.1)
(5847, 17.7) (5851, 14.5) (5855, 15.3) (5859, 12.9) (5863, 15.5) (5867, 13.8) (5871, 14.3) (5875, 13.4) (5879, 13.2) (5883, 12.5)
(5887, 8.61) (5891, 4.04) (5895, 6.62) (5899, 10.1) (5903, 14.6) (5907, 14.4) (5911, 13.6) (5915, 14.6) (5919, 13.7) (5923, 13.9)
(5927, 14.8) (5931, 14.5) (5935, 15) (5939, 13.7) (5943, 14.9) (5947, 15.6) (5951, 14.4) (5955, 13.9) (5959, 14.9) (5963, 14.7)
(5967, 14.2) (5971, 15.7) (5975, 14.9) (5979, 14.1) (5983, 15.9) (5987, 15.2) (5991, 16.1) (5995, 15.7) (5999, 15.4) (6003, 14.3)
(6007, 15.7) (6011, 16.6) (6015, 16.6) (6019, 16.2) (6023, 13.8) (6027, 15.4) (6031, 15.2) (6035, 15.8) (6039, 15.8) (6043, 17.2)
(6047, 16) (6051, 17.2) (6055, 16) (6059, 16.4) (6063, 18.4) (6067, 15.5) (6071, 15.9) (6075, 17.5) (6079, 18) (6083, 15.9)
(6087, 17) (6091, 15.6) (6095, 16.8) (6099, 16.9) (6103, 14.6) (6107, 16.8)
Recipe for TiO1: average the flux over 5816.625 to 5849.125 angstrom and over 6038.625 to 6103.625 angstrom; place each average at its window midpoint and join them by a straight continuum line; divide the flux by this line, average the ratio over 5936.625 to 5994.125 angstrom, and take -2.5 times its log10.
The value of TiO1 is 0.117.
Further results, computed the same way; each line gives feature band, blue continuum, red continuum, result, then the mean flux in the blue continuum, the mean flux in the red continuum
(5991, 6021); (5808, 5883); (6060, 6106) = 0.02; 15.3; 16.6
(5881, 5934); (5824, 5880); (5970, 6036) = 0.25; 15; 15.4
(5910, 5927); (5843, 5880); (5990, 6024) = 0.07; 14.6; 15.6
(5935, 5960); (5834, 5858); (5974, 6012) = 0.07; 15.9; 15.4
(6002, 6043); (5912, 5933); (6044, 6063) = 0.03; 14.3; 16.7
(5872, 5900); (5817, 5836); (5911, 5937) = 0.47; 16.8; 14.4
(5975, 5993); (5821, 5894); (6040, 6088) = 0.03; 14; 16.7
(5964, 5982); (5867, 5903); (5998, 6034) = -0.06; 10.8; 15.5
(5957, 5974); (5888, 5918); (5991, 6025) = -0.08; 11.1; 15.6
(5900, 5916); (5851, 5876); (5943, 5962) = 0.04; 14.3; 14.7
